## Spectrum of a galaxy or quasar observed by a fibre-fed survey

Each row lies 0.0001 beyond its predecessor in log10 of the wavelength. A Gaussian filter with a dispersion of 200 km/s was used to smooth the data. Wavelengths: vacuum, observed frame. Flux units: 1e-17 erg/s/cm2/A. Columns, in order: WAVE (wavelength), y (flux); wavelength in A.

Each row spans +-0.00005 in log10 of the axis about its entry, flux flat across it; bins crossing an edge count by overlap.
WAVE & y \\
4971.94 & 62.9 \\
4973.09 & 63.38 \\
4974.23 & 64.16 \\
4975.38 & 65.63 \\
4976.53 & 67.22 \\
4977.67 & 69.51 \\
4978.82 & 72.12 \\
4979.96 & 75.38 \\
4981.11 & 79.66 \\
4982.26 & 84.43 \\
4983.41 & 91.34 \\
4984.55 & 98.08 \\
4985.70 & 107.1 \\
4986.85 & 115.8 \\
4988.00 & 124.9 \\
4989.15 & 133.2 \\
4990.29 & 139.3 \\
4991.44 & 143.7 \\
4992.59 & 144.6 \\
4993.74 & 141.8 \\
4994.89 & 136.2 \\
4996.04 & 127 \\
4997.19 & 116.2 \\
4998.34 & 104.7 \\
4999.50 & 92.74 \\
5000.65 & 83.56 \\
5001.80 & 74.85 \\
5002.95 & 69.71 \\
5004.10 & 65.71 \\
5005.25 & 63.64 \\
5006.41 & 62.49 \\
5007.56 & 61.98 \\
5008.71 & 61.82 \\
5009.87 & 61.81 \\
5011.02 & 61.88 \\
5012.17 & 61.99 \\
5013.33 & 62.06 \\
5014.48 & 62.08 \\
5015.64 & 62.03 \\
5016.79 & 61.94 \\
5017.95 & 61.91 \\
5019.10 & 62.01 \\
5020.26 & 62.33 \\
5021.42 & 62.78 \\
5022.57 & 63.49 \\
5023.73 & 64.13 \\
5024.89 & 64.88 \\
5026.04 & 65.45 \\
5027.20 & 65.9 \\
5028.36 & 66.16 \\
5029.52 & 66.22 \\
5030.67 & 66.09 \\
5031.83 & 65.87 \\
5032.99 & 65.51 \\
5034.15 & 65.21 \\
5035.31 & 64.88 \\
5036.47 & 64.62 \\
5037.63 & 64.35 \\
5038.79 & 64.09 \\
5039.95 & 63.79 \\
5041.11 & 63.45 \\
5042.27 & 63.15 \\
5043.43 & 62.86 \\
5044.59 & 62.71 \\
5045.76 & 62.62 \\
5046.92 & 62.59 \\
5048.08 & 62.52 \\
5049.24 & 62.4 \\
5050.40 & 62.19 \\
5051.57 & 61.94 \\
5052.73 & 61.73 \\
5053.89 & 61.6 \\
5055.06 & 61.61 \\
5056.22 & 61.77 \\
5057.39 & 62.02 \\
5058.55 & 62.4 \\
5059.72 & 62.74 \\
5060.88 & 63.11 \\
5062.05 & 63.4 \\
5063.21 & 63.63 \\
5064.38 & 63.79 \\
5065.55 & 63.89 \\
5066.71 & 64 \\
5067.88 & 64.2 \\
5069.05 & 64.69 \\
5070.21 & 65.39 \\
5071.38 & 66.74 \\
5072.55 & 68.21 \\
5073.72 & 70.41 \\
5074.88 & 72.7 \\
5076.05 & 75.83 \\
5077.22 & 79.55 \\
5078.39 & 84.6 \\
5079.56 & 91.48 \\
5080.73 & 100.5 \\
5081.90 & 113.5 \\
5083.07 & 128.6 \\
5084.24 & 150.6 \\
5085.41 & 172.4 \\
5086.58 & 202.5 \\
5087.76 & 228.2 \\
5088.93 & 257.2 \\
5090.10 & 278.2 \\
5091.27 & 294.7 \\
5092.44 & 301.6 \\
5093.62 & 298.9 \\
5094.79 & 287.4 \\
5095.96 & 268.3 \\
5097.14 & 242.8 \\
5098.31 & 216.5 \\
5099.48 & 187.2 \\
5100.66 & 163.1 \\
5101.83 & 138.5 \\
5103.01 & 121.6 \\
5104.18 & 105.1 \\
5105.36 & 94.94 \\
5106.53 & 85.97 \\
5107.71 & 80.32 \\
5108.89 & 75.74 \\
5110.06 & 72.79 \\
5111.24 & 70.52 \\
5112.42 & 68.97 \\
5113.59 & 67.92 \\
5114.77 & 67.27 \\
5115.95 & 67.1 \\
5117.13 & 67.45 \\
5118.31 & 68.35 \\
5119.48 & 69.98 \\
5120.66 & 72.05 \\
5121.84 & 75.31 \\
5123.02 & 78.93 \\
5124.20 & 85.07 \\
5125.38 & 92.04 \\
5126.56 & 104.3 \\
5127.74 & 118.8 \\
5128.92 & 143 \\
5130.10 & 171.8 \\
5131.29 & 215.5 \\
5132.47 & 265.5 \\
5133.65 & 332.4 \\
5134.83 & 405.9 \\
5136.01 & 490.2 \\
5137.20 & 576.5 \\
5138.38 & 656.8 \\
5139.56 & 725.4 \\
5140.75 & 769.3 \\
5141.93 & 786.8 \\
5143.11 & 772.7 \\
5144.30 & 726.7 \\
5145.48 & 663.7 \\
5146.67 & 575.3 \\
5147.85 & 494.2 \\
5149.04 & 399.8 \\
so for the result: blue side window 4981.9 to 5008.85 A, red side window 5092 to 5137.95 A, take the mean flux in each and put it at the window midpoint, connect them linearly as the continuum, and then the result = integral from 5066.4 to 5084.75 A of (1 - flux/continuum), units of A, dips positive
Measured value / 7.8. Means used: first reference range 103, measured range 85.1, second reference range 168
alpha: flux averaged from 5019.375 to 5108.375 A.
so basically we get 104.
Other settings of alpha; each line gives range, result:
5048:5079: 65.9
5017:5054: 63.7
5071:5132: 135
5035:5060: 62.8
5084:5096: 251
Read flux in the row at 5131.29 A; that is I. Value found 215.5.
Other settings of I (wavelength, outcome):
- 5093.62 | 298.9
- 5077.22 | 79.55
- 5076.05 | 75.83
